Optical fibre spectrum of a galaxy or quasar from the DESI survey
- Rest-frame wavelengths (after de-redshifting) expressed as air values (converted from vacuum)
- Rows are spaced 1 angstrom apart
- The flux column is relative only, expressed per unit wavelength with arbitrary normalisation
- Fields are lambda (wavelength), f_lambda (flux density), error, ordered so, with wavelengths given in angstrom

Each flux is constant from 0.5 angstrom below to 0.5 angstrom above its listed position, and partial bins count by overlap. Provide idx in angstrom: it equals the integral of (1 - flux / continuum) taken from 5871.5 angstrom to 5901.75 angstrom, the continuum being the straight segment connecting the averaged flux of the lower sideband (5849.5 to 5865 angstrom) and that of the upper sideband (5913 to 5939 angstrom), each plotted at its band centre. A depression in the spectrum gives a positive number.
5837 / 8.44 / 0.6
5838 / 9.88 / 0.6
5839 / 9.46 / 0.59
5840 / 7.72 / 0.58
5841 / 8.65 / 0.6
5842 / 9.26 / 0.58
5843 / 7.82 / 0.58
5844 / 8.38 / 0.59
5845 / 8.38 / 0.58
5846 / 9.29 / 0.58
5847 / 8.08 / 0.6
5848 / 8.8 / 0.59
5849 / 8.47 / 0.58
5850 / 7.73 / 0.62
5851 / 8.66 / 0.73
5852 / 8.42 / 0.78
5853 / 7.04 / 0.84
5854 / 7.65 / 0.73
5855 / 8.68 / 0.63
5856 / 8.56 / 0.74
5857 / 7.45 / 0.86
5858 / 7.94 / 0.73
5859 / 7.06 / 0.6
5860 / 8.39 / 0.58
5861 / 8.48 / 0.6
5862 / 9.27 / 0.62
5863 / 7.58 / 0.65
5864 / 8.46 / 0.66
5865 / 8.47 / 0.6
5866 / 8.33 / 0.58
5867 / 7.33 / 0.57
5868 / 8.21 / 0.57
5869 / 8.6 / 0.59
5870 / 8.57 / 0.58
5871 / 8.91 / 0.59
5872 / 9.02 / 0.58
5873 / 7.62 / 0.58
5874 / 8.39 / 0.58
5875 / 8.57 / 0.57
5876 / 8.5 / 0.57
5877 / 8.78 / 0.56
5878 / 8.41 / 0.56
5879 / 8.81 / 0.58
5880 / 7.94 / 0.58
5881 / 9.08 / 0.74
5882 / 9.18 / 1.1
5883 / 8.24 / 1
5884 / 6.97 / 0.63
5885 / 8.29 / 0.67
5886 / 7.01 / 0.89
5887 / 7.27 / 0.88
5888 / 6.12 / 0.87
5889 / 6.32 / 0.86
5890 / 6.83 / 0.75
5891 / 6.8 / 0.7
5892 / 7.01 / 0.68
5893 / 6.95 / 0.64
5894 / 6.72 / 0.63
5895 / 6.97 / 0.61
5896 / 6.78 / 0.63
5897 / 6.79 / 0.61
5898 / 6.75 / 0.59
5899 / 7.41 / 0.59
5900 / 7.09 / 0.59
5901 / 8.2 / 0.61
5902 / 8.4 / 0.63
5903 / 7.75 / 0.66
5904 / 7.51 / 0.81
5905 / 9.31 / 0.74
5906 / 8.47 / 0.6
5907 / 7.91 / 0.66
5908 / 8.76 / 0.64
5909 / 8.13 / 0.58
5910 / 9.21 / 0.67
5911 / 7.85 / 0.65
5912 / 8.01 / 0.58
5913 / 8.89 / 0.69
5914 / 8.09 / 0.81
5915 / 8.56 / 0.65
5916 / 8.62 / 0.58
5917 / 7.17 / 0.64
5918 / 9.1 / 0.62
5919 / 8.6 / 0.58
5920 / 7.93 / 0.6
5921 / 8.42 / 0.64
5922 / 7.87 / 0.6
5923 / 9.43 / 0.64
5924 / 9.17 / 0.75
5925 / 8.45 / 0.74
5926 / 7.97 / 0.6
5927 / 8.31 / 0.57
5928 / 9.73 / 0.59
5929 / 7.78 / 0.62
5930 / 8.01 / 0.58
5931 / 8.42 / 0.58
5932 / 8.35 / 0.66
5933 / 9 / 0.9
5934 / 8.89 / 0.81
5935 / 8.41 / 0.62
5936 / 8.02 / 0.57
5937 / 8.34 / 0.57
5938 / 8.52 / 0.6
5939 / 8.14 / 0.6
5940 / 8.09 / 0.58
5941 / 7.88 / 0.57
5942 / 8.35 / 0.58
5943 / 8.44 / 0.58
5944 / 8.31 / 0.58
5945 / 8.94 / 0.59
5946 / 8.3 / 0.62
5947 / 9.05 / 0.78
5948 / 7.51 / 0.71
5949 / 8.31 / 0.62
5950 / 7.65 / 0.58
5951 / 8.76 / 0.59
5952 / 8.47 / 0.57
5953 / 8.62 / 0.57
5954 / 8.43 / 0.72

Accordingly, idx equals 2.3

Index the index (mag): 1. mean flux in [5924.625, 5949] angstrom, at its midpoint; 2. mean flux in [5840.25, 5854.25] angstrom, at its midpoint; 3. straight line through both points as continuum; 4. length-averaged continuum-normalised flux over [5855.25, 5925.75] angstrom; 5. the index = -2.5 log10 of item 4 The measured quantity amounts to 0.04 mag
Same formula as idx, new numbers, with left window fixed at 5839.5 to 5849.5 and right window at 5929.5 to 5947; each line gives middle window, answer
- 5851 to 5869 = 0.8 angstrom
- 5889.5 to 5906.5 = 2.1 angstrom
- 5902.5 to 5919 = 0.2 angstrom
